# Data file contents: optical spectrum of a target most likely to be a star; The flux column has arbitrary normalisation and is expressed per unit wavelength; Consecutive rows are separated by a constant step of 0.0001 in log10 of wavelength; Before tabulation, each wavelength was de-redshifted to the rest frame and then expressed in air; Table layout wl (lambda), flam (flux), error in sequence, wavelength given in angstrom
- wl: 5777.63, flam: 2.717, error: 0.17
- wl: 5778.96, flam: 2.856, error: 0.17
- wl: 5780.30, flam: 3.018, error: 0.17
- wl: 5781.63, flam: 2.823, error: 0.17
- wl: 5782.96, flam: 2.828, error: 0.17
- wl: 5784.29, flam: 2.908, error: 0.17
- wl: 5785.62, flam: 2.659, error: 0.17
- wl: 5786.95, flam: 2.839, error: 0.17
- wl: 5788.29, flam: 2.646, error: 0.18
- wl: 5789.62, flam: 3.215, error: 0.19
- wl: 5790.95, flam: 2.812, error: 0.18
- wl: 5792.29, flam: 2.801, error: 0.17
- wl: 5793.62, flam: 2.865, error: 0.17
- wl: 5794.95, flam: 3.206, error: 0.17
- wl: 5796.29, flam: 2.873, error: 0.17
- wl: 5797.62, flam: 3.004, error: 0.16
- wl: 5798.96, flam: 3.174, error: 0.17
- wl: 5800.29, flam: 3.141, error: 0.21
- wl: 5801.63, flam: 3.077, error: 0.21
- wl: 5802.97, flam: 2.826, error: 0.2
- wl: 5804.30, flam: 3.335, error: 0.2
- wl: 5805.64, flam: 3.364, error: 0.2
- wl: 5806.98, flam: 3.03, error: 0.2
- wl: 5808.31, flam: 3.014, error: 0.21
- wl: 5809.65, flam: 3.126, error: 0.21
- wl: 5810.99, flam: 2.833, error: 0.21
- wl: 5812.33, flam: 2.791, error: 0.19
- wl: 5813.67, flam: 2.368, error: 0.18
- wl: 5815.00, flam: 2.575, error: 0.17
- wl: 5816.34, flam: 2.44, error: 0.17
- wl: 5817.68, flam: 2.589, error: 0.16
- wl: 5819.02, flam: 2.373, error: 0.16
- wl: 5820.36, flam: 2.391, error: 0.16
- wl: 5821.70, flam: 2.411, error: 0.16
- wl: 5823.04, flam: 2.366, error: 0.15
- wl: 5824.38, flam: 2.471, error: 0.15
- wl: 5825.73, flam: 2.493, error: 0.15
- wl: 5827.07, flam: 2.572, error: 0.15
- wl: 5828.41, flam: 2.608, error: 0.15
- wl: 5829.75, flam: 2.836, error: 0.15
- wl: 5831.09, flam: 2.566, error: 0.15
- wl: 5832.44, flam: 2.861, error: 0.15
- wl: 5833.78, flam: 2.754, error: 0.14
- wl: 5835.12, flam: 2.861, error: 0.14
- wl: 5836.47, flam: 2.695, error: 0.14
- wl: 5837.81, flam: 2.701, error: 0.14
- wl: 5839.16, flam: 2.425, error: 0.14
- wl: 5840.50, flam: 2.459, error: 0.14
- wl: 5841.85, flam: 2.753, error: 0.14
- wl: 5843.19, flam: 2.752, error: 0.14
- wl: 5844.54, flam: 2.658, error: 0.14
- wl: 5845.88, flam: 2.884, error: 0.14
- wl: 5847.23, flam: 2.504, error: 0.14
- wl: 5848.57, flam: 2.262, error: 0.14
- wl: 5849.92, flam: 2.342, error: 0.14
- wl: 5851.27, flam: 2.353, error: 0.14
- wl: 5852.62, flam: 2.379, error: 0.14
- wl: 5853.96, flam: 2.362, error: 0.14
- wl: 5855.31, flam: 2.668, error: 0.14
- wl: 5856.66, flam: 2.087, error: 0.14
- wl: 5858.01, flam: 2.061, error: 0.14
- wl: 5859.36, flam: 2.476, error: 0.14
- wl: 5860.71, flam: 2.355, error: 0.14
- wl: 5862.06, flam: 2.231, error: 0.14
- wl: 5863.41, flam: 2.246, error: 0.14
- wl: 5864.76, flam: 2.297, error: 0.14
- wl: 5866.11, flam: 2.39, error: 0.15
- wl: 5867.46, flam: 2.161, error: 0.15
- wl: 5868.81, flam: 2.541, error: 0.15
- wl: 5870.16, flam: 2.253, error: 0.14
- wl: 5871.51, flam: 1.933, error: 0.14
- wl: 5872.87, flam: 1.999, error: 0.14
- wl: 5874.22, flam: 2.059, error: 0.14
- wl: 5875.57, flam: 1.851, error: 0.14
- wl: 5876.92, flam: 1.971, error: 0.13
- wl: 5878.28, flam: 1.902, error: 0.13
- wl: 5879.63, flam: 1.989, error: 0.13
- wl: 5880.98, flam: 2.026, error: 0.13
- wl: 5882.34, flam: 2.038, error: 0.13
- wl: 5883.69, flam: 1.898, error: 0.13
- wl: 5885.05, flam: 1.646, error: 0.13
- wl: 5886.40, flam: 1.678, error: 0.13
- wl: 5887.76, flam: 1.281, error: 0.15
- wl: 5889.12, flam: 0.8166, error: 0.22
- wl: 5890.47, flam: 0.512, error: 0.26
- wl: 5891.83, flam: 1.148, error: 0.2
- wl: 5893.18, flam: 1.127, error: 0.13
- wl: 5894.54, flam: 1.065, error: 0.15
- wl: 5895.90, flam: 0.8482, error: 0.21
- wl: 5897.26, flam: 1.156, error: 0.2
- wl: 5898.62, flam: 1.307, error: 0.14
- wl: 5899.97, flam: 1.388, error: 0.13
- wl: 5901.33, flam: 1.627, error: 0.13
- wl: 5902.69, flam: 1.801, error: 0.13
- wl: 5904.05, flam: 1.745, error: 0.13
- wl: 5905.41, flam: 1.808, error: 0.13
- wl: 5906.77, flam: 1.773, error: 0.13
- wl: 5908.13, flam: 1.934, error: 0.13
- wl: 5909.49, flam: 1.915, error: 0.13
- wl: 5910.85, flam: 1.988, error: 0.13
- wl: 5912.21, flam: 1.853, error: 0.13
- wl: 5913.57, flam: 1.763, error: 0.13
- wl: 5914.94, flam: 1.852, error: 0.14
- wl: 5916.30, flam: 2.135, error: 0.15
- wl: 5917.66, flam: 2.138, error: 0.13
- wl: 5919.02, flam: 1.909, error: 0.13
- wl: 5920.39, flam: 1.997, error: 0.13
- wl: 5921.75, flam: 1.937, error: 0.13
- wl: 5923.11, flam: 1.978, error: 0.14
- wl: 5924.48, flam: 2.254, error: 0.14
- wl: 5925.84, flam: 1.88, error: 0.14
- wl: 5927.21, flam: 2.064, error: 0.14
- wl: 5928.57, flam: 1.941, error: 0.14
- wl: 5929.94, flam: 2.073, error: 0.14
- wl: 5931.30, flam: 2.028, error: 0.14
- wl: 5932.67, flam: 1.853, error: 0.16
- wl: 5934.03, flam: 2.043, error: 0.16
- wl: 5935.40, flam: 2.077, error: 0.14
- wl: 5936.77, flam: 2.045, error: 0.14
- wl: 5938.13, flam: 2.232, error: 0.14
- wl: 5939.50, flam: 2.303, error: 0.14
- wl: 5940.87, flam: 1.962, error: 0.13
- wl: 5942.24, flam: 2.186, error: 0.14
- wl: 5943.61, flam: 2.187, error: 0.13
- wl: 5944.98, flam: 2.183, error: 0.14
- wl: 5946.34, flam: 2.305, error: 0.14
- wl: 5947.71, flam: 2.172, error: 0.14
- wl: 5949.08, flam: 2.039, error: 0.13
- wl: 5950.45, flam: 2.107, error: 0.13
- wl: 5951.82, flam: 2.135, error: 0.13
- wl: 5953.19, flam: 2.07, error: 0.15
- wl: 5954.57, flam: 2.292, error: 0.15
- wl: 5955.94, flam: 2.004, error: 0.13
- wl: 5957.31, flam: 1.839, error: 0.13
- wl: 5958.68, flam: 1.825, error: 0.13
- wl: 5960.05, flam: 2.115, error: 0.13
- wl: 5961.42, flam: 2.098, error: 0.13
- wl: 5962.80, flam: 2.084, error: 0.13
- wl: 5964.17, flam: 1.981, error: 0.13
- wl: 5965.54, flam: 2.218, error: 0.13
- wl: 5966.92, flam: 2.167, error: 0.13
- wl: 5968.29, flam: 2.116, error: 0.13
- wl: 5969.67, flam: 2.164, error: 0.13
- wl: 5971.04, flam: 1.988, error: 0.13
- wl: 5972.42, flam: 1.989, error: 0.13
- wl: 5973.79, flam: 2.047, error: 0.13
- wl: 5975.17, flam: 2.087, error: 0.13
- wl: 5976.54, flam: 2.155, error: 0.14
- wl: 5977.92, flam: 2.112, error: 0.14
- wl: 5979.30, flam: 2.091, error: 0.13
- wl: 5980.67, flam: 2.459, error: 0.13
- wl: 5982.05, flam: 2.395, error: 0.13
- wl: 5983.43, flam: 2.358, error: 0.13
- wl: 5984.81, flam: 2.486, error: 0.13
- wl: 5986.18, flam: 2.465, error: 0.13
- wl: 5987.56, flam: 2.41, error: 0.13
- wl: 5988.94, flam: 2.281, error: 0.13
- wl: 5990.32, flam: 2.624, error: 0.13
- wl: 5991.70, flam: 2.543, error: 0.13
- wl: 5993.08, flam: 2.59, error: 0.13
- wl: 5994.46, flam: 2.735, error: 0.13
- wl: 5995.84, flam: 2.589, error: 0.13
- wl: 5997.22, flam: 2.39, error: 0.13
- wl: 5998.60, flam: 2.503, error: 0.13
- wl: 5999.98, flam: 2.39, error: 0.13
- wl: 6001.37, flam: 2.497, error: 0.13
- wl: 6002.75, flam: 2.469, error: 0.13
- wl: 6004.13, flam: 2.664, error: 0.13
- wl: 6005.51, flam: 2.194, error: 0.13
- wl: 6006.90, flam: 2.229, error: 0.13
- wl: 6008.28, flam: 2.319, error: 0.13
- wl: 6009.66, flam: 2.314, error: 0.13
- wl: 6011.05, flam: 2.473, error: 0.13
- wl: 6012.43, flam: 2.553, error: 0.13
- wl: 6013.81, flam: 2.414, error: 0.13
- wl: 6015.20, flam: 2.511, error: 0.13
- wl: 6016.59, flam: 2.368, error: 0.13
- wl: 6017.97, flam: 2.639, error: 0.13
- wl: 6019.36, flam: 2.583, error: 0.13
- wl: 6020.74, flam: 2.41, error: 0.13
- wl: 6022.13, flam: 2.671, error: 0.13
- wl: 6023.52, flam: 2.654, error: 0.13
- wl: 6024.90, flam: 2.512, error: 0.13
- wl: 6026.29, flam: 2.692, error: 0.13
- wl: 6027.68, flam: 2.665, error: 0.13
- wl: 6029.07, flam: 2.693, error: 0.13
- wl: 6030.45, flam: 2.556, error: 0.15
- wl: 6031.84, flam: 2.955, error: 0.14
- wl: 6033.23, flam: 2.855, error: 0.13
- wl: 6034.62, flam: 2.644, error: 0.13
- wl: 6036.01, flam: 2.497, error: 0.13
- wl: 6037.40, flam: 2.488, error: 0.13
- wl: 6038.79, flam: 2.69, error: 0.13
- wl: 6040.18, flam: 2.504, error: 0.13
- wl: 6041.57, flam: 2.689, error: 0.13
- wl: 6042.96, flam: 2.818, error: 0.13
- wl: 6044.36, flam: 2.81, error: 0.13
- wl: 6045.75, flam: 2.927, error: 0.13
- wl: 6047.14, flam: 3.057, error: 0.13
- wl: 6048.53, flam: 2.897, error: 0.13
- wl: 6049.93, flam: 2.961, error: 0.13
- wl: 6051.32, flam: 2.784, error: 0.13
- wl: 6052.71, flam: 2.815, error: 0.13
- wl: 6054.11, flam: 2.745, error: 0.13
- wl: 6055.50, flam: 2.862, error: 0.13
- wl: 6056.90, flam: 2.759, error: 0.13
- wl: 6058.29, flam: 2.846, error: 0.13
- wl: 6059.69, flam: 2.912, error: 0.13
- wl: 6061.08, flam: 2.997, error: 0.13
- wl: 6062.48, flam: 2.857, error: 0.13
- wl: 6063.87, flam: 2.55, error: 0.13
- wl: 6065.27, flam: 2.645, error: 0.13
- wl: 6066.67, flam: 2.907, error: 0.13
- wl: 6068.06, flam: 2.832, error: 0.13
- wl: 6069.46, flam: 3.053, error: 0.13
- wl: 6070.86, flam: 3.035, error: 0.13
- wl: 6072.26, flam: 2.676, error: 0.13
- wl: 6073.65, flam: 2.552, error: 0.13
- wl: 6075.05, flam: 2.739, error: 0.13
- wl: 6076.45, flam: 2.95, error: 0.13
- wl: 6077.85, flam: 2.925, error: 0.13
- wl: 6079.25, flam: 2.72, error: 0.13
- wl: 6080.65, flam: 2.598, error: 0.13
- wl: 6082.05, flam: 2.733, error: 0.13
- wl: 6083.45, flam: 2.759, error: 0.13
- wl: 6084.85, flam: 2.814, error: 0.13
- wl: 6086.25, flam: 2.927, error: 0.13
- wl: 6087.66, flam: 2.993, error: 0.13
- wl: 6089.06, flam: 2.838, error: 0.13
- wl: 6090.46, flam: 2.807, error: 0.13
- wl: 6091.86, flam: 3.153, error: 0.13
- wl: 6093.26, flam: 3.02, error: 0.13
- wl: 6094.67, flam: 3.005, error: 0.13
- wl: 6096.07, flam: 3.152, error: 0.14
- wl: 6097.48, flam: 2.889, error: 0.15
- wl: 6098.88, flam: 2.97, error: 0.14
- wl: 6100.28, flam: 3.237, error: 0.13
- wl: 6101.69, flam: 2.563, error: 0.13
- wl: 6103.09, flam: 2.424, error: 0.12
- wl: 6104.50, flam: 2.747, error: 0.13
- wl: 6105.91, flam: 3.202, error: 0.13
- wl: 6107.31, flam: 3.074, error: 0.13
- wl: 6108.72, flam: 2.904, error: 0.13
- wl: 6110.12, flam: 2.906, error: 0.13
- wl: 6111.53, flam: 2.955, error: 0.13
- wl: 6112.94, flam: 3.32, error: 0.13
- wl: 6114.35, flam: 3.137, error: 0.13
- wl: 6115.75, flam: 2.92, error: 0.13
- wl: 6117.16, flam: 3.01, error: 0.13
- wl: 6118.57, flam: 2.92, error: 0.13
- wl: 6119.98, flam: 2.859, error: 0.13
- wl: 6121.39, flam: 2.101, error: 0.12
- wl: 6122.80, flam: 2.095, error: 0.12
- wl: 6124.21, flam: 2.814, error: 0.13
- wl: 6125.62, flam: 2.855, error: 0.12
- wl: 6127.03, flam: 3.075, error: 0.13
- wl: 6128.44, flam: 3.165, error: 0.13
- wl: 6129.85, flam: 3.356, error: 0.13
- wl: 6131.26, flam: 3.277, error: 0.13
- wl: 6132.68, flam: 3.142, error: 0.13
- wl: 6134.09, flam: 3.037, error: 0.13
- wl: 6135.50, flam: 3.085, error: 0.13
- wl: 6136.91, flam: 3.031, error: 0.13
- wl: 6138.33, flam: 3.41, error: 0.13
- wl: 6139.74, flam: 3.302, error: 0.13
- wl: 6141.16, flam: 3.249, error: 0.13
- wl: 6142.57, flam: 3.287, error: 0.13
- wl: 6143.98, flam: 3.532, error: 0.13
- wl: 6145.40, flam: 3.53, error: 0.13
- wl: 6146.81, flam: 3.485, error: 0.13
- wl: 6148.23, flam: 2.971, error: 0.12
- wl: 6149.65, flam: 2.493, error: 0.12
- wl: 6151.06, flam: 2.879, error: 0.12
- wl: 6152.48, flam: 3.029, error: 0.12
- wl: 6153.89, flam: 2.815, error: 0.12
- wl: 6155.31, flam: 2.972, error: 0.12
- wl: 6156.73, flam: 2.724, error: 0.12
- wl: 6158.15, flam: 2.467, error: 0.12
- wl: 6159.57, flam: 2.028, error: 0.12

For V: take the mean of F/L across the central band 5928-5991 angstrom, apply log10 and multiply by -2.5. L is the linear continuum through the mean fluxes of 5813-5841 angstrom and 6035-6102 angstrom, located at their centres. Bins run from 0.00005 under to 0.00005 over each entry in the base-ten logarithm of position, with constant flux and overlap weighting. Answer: 0.25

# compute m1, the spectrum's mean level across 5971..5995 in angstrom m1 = 2.33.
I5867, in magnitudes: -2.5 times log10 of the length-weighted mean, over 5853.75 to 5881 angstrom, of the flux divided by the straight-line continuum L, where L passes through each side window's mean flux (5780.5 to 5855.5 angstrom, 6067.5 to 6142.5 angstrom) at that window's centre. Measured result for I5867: 0.26 mag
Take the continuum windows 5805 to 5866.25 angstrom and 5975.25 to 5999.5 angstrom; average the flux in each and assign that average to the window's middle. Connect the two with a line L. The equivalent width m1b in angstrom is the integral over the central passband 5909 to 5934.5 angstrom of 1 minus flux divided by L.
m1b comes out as 5.2 angstrom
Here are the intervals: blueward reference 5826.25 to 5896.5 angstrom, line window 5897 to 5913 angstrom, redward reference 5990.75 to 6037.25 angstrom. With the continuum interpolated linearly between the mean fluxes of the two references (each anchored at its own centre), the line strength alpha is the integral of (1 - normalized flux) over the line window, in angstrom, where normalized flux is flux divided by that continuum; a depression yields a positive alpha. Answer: 4.0 angstrom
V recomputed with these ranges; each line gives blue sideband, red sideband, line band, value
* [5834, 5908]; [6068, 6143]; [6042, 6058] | -0.05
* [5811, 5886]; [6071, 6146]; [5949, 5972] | 0.26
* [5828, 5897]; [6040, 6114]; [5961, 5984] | 0.17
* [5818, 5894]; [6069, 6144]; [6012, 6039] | 0.05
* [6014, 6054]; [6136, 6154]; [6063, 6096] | 0.02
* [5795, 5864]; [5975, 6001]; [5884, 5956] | 0.35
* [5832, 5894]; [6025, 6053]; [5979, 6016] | 0.07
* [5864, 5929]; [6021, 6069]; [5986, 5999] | -0.05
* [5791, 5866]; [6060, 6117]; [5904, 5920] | 0.39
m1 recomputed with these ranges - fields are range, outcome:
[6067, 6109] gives 2.88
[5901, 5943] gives 1.97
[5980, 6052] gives 2.57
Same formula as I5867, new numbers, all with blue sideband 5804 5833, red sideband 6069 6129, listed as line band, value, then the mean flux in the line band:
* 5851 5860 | 0.162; 2.34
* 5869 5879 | 0.325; 2.02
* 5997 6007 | 0.159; 2.43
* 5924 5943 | 0.317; 2.07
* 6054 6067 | 0.015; 2.81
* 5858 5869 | 0.177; 2.31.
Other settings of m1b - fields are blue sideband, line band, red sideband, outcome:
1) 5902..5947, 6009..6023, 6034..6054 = 0.5 angstrom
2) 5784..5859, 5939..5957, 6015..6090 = 3.9 angstrom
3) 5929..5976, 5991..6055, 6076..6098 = -2.5 angstrom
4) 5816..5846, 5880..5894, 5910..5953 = 5.3 angstrom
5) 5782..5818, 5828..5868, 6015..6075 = 5.2 angstrom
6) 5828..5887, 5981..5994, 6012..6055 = 0.6 angstrom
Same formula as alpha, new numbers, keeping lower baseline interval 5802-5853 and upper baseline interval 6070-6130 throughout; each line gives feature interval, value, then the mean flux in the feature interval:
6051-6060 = 0.09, 2.81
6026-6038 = 0.64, 2.67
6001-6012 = 1.60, 2.4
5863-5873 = 1.69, 2.24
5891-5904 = 6.84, 1.29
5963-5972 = 2.18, 2.1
